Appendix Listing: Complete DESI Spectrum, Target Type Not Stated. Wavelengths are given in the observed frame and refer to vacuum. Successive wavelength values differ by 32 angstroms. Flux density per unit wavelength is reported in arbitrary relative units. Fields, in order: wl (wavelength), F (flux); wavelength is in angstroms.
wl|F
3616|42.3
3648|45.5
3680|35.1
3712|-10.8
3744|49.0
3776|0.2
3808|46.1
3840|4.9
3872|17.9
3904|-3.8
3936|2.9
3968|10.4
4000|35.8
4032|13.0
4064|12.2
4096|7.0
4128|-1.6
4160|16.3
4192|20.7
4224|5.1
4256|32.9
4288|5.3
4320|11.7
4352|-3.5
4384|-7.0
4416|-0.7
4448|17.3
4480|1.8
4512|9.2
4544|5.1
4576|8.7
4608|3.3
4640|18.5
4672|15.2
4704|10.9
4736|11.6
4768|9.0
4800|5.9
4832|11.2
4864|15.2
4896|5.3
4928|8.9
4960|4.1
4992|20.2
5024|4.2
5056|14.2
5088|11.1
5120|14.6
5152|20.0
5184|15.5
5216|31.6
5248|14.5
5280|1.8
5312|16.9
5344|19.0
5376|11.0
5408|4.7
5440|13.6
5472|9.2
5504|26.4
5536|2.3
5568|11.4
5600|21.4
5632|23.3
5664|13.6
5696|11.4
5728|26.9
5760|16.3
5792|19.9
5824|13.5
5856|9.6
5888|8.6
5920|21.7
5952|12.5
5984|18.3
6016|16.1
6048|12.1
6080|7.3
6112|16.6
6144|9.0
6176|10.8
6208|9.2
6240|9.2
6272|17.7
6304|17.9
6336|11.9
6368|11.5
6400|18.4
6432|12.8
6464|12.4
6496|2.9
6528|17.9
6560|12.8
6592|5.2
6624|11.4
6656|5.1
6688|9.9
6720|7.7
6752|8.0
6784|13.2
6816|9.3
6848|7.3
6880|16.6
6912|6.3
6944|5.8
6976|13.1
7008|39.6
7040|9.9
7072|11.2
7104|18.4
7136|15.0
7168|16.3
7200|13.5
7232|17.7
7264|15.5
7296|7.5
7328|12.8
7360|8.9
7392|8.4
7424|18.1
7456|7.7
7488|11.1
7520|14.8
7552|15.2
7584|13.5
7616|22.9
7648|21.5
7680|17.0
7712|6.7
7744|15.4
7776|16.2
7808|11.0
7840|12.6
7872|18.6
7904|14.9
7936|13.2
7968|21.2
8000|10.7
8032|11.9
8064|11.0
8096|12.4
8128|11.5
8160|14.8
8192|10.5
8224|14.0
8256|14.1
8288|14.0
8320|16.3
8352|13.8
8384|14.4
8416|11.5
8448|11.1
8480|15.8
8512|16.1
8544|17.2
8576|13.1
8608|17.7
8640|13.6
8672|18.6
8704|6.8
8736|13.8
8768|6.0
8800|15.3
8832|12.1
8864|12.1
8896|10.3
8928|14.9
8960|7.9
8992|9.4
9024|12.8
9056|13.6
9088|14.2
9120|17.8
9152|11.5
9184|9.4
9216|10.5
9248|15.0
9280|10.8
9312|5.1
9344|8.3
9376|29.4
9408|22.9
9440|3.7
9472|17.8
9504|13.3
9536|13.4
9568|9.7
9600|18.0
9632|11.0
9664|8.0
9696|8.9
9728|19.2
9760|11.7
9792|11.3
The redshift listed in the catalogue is 0.877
